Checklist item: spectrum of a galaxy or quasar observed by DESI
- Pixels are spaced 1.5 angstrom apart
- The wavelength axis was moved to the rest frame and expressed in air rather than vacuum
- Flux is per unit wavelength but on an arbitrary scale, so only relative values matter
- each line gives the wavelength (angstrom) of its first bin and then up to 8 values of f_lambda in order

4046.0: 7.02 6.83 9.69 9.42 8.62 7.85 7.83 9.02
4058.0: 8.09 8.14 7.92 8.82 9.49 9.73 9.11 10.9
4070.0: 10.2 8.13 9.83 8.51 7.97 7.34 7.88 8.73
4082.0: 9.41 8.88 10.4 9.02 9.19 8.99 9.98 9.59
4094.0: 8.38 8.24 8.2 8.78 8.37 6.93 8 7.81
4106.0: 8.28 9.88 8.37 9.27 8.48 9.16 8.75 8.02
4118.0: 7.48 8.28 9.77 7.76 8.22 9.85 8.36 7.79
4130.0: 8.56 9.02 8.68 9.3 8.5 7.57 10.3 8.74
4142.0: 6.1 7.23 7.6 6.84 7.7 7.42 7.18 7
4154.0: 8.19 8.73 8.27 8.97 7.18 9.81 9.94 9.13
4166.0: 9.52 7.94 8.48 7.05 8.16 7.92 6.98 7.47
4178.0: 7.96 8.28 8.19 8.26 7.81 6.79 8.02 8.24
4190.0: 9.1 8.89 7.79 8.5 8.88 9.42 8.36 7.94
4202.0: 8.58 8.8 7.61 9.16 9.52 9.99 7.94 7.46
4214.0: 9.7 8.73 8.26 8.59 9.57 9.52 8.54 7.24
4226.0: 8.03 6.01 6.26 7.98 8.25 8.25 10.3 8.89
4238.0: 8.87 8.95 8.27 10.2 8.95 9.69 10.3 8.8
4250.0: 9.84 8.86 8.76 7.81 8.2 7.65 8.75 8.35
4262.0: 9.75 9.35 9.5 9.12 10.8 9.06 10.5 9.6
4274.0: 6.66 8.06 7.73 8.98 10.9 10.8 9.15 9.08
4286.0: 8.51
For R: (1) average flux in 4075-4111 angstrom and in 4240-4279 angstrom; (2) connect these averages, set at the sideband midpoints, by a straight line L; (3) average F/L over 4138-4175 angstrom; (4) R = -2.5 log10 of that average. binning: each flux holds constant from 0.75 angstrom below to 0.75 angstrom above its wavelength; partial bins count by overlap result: 0.09 mag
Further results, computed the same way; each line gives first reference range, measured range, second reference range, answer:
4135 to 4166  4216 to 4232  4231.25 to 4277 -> 0.094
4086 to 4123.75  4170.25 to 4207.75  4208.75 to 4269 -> 0.064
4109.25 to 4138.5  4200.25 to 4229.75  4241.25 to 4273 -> 0.079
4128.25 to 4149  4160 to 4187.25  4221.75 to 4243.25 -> 0.003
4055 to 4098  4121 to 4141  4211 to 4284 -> 0.022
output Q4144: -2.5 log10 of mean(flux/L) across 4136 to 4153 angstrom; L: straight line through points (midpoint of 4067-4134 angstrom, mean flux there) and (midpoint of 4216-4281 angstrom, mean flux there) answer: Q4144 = 0.145 mag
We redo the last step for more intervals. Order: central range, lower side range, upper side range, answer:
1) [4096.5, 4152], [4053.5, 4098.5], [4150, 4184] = 0.03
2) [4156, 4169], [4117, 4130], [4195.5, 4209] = -0.03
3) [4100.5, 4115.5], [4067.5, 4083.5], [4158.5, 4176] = 0.03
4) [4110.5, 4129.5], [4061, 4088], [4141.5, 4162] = -0.03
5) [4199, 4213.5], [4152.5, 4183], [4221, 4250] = -0.01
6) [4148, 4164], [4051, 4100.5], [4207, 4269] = 0.07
